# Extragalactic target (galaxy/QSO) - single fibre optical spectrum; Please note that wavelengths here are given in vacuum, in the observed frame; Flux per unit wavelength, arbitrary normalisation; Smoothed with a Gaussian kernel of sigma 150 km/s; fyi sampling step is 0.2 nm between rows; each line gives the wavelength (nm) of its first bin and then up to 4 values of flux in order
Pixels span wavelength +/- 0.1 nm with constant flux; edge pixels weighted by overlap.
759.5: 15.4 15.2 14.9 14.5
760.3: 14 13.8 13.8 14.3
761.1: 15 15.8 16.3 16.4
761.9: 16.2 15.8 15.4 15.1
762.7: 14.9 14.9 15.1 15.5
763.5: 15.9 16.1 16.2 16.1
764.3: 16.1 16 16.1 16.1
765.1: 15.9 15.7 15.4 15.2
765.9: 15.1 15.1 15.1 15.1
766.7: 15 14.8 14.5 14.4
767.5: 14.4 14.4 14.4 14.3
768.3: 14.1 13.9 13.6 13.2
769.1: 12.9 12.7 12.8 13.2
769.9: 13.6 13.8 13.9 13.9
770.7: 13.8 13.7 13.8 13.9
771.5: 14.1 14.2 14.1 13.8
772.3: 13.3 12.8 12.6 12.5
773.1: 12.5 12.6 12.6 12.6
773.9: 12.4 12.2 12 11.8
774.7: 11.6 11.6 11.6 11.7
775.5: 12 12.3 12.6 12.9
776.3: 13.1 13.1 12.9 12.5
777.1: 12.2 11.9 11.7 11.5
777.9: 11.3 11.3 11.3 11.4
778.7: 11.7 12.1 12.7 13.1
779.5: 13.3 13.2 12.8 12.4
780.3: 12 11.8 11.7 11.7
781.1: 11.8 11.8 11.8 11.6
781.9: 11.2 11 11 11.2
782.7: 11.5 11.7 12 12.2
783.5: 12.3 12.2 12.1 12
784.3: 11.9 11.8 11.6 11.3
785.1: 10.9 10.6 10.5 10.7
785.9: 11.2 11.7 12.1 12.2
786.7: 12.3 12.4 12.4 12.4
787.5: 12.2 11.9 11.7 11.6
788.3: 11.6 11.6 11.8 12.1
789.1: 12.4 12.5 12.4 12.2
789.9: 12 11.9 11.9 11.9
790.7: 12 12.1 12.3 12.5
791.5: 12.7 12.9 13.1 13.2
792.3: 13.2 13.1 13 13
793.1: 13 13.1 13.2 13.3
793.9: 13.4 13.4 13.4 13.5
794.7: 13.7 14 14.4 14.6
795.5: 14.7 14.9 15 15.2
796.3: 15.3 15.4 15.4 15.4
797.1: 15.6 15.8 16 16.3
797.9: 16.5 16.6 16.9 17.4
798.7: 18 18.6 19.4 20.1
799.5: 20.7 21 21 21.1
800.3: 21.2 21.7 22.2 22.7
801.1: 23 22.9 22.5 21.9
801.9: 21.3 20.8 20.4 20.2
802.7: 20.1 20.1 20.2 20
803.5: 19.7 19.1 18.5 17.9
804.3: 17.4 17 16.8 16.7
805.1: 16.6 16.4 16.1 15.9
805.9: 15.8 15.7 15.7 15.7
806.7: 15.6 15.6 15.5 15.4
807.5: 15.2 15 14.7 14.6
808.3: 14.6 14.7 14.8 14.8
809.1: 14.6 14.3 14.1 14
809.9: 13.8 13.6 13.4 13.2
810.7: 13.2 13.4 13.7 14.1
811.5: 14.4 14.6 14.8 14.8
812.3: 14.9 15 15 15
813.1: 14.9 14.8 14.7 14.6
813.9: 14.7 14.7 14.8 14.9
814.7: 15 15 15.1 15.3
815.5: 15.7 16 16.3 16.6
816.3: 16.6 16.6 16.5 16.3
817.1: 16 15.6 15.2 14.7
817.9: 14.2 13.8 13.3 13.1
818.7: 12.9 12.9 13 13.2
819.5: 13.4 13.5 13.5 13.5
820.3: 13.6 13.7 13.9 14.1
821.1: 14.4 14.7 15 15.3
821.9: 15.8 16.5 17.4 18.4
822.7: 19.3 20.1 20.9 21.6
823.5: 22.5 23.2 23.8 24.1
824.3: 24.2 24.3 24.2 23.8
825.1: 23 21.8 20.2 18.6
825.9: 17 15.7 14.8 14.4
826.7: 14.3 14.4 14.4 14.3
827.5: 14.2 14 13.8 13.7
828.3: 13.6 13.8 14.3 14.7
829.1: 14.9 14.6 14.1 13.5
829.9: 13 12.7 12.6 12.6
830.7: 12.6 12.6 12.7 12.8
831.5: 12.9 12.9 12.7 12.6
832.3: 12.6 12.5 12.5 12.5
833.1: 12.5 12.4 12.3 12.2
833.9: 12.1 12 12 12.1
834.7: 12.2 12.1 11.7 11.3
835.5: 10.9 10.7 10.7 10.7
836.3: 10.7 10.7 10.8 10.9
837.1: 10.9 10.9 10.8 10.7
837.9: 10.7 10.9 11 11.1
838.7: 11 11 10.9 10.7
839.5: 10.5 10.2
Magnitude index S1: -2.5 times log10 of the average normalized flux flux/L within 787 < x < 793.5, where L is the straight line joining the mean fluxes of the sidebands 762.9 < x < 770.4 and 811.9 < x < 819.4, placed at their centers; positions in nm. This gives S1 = 0.20 mag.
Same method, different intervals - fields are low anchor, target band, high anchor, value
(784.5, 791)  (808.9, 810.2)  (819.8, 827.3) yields 0.11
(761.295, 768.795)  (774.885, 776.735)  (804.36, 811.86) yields 0.22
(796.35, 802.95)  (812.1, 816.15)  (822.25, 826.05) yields 0.33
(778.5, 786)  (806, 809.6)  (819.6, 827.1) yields 0.05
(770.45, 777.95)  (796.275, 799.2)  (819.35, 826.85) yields -0.09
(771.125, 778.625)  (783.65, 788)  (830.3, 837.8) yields 0.06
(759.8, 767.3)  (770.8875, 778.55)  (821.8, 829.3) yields 0.25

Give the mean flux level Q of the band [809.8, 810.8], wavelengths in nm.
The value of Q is 13.4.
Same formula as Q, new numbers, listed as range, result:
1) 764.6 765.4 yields 16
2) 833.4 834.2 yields 12.2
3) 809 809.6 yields 14.3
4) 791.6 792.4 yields 13.1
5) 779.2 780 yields 13.1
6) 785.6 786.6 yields 11.6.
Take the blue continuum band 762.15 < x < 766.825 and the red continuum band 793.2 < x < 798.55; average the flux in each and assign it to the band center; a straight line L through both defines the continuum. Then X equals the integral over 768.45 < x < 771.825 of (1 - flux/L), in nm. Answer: 0.40 nm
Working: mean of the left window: 15.5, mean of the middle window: 13.6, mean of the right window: 14.9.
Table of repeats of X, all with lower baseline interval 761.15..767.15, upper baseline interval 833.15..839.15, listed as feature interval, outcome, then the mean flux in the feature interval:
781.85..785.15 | 0.63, 11.7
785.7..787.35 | 0.26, 12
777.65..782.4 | 0.89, 11.9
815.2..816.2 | -0.28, 16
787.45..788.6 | 0.20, 11.7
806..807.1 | -0.22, 15.6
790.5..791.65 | 0.14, 12.3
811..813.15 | -0.33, 14.6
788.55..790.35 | 0.25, 12.1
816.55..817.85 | -0.34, 15.7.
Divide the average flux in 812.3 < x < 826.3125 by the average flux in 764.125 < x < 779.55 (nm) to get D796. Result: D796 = 1.2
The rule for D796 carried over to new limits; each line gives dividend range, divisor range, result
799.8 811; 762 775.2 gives 1.23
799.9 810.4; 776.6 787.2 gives 1.48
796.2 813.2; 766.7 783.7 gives 1.34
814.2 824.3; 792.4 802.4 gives 0.94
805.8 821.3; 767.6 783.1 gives 1.16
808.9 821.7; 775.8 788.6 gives 1.22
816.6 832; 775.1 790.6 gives 1.33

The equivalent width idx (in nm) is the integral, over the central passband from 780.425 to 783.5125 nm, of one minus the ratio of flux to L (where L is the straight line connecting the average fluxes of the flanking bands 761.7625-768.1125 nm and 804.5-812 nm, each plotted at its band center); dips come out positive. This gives 0.72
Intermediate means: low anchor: 15.3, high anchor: 14.9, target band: 11.6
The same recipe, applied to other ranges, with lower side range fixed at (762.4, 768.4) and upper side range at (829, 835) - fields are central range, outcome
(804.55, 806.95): -0.41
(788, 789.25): 0.22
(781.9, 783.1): 0.27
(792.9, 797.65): -0.10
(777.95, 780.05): 0.35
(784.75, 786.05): 0.32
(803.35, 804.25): -0.33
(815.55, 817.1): -0.35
